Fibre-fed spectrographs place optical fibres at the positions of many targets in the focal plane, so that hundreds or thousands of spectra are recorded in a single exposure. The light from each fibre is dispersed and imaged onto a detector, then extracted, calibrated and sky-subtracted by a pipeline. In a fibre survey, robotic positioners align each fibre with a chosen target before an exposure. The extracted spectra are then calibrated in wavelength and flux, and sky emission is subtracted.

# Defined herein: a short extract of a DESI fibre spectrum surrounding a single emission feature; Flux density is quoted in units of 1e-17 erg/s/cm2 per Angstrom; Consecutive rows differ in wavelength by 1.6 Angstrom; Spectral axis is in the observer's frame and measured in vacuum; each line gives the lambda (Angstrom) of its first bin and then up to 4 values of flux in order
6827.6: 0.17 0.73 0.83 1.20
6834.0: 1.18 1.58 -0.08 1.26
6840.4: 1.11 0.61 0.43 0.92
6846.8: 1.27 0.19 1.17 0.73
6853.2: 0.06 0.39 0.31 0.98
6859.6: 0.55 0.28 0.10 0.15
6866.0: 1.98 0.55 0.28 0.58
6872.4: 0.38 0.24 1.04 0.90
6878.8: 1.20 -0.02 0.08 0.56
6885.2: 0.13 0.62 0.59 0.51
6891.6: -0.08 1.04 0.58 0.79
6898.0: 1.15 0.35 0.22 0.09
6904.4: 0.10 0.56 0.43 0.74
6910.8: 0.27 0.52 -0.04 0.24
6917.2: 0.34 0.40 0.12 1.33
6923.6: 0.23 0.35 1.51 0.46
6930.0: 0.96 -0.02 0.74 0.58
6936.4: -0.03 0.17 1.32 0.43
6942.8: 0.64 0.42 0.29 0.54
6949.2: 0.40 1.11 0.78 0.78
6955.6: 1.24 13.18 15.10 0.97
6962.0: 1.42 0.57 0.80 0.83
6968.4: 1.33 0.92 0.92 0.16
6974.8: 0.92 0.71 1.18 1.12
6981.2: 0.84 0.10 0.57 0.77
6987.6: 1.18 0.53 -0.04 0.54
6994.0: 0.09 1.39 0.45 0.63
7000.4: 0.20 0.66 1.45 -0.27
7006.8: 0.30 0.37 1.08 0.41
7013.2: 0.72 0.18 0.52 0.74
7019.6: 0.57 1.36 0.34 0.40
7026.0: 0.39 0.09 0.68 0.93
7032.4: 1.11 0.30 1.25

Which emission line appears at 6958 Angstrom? H-alpha 6563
